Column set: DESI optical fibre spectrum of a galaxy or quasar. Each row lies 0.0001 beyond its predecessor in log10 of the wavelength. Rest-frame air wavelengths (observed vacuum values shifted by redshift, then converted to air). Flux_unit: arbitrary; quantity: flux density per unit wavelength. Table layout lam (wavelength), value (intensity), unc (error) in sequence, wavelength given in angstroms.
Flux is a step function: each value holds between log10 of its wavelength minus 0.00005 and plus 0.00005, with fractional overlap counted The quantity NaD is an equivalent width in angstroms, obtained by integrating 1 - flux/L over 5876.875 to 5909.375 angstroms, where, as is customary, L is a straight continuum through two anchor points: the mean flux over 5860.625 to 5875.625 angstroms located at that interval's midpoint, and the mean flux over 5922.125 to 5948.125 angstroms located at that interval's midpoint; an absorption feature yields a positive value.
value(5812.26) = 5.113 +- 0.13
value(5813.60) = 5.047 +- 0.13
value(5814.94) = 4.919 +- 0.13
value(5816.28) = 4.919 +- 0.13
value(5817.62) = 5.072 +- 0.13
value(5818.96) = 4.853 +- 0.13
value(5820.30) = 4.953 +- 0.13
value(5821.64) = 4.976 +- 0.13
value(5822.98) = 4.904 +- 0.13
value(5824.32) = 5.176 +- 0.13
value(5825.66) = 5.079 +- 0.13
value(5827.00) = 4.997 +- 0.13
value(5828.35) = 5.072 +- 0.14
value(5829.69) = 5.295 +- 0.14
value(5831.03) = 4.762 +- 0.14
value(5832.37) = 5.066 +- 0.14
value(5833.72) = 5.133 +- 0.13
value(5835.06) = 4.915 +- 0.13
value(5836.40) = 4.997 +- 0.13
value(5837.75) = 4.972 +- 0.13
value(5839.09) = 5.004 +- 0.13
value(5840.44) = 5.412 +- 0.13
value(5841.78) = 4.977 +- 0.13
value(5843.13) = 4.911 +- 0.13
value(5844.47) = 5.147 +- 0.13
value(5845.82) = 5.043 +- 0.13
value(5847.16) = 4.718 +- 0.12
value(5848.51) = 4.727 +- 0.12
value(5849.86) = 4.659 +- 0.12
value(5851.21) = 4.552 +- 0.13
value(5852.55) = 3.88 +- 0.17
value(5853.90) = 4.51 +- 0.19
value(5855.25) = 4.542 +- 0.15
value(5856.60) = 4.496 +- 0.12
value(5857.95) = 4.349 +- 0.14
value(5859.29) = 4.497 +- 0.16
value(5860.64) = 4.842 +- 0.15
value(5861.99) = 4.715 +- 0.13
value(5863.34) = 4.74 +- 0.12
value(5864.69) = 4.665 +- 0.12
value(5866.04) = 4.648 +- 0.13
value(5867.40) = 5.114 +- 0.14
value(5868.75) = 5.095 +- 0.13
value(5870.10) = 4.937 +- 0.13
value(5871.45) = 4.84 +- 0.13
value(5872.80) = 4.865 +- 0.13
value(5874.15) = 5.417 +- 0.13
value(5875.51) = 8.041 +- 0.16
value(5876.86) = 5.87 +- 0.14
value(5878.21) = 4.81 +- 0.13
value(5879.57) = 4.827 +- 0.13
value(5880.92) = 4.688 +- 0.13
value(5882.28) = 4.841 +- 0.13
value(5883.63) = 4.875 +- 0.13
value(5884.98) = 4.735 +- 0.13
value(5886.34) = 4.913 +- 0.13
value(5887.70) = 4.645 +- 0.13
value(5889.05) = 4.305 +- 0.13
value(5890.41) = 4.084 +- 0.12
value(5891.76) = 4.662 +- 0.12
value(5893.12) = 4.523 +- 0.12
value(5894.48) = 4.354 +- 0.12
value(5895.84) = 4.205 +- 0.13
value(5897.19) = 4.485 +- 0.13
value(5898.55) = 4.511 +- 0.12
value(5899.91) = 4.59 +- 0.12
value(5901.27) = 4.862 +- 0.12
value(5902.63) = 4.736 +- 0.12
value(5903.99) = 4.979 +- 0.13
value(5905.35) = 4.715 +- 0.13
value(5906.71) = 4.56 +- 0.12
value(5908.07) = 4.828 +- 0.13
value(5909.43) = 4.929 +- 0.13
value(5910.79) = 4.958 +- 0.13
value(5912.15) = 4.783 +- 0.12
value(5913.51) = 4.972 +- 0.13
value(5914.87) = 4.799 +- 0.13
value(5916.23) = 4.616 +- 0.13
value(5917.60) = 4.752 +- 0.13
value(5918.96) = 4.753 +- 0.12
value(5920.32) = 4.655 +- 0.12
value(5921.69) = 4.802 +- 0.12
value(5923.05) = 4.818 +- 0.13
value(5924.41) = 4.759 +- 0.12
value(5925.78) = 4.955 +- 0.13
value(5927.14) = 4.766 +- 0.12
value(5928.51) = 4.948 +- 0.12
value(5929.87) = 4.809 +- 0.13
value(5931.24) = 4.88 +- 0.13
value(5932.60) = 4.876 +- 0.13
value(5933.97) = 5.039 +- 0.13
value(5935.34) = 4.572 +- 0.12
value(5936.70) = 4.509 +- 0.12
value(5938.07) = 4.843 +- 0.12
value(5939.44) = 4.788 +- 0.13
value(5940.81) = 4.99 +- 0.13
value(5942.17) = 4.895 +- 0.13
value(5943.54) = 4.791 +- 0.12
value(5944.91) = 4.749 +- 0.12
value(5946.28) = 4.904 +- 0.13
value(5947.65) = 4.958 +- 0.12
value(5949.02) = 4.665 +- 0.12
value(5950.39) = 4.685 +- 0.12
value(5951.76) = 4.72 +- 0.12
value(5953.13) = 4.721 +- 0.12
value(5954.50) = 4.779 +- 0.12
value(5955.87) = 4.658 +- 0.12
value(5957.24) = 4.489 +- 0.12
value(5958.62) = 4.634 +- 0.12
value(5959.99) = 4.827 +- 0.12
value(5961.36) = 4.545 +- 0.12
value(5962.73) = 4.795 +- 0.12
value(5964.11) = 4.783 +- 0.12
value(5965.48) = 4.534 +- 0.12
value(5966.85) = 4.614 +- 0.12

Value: 2.0 angstroms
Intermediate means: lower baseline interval 5.06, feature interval 4.67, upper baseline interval 4.83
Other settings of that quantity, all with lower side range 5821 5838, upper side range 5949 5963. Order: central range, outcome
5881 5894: 0.67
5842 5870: 1.43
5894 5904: 0.55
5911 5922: 0.04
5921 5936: -0.26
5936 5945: -0.14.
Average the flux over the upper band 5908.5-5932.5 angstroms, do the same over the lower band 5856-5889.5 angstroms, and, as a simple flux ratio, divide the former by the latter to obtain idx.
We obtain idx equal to 1.0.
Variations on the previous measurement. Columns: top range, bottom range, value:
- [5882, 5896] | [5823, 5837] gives 0.90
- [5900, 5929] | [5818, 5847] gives 0.96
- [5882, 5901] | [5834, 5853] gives 0.94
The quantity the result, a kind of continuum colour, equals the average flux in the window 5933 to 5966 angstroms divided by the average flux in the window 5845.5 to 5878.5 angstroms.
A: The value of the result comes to 0.97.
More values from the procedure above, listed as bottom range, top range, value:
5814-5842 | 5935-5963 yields 0.94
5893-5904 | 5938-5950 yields 1.06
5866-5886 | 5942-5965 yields 0.91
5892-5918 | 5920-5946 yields 1.03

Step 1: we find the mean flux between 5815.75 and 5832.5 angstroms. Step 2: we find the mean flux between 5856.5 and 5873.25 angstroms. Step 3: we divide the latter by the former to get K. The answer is 0.95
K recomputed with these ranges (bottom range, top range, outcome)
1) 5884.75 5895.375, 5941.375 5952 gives 1.07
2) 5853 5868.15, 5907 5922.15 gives 1.03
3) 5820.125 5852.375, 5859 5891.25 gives 1.00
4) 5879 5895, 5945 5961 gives 1.02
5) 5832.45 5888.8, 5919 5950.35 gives 0.98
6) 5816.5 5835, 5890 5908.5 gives 0.91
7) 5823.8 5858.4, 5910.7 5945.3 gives 0.99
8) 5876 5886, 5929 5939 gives 0.96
